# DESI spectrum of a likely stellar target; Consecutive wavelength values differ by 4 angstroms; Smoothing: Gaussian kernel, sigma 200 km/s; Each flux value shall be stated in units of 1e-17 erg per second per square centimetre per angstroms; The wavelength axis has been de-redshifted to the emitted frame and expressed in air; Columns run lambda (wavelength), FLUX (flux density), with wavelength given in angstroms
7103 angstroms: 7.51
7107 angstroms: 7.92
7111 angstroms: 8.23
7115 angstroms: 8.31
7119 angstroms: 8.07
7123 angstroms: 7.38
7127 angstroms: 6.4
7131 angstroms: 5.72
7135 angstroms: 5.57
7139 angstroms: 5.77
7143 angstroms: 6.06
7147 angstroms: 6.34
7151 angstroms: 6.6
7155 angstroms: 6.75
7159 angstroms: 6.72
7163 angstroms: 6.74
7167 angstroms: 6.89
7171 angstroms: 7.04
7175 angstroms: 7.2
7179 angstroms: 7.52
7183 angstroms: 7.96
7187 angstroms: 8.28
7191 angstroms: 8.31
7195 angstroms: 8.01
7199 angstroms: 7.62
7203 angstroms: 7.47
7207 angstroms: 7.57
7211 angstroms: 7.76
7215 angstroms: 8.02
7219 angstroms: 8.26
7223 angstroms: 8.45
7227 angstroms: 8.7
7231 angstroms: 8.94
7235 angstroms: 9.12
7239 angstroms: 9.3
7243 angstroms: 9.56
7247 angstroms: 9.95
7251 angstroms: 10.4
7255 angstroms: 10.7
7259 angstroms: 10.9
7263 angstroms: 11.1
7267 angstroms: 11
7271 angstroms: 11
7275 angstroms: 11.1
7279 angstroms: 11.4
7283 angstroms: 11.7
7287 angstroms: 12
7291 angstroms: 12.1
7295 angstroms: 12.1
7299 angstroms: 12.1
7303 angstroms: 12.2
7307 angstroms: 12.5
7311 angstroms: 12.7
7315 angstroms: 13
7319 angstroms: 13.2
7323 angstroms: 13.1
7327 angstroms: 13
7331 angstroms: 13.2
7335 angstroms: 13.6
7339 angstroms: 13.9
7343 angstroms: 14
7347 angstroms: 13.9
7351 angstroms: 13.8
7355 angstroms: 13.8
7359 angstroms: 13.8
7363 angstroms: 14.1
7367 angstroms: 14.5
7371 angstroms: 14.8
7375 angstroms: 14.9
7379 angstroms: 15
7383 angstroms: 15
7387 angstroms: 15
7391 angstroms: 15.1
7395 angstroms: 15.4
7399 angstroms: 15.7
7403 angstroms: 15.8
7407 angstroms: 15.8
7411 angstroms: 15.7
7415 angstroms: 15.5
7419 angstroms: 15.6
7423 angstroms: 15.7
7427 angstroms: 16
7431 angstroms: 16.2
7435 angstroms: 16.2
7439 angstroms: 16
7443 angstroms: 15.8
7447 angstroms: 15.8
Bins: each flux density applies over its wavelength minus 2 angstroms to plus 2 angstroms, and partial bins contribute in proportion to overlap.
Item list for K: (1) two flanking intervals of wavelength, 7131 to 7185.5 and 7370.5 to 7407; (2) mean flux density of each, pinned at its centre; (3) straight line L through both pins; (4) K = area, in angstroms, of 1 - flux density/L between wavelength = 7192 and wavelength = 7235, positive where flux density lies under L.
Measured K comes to 2.9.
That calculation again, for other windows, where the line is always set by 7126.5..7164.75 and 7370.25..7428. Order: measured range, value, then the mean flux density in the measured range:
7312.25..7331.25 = -0.70 angstroms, 13.1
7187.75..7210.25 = 0.96 angstroms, 7.82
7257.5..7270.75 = -0.59 angstroms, 11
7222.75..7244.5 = 0.90 angstroms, 9.04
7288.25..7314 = -0.95 angstroms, 12.3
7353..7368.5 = -0.02 angstroms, 14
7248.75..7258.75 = -0.42 angstroms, 10.6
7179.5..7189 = -0.47 angstroms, 8.03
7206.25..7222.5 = 1.42 angstroms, 7.98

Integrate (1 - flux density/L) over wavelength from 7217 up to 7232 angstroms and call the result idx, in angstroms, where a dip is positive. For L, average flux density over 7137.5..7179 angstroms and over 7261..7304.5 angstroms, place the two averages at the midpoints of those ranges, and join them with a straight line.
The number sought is 1.2 angstroms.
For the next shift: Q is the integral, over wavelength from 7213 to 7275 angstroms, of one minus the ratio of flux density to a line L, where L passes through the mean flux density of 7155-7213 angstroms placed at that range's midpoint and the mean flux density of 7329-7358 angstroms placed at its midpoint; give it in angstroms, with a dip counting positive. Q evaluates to 0.8 angstroms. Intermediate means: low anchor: 7.48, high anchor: 13.7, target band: 9.74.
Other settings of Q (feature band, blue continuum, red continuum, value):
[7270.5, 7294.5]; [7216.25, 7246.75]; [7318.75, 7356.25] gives -1.0 angstroms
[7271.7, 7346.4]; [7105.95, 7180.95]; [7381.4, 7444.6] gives -1.9 angstroms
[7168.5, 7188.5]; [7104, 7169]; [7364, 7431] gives 1.6 angstroms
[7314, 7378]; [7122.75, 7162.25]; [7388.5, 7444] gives -2.4 angstroms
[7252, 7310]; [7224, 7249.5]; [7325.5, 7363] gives -2.6 angstroms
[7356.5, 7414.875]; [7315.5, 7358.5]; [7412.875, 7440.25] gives -0.9 angstroms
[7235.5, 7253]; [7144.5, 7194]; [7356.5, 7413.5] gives 0.3 angstroms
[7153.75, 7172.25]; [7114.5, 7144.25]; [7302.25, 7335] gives 2.1 angstroms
